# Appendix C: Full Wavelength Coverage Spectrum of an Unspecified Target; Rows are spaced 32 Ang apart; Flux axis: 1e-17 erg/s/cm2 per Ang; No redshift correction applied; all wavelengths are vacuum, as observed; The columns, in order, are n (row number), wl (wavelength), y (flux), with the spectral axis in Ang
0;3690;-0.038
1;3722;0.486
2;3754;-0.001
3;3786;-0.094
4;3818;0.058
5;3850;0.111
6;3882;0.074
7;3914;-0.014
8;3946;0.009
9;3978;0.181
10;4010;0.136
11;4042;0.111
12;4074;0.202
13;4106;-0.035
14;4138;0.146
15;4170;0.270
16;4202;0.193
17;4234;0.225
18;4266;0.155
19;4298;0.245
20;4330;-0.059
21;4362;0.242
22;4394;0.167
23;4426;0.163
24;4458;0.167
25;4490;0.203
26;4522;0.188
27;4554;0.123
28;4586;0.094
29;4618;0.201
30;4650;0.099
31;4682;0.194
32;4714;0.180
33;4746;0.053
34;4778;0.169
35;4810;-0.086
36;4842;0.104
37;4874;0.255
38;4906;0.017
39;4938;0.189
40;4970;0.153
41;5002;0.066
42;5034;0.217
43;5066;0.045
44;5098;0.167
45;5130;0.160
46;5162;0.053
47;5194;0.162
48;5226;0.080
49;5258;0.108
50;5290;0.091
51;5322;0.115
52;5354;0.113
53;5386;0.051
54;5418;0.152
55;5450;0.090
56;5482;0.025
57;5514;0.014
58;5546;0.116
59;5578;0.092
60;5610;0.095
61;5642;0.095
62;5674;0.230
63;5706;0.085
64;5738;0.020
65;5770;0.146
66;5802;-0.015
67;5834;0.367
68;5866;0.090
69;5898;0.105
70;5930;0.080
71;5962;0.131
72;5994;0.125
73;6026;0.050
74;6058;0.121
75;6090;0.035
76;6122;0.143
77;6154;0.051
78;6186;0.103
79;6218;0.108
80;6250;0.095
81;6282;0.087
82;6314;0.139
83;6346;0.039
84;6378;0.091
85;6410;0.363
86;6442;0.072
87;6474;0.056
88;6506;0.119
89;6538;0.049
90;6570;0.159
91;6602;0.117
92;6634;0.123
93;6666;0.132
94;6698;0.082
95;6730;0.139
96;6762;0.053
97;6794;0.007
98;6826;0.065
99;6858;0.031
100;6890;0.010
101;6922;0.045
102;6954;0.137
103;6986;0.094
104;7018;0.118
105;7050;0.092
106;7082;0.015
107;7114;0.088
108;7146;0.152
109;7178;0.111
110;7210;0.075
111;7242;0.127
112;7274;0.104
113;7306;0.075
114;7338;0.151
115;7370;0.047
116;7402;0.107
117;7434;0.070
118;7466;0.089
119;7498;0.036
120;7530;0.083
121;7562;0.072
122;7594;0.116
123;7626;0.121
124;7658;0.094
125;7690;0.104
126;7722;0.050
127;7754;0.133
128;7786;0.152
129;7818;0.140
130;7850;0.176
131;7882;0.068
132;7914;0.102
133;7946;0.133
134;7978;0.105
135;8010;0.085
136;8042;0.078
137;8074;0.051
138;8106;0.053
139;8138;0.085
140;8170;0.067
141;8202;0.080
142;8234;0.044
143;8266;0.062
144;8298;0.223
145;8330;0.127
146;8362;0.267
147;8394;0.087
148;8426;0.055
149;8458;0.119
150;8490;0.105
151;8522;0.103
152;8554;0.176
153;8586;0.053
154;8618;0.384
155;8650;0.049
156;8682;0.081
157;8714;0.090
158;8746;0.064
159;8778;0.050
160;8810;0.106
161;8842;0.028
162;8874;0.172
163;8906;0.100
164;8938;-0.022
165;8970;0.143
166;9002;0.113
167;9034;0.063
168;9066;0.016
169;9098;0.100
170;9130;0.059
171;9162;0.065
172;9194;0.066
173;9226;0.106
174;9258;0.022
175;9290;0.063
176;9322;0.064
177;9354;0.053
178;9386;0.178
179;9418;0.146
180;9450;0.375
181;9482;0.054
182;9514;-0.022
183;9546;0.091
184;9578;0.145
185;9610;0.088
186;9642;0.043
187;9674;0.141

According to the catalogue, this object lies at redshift 0.72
